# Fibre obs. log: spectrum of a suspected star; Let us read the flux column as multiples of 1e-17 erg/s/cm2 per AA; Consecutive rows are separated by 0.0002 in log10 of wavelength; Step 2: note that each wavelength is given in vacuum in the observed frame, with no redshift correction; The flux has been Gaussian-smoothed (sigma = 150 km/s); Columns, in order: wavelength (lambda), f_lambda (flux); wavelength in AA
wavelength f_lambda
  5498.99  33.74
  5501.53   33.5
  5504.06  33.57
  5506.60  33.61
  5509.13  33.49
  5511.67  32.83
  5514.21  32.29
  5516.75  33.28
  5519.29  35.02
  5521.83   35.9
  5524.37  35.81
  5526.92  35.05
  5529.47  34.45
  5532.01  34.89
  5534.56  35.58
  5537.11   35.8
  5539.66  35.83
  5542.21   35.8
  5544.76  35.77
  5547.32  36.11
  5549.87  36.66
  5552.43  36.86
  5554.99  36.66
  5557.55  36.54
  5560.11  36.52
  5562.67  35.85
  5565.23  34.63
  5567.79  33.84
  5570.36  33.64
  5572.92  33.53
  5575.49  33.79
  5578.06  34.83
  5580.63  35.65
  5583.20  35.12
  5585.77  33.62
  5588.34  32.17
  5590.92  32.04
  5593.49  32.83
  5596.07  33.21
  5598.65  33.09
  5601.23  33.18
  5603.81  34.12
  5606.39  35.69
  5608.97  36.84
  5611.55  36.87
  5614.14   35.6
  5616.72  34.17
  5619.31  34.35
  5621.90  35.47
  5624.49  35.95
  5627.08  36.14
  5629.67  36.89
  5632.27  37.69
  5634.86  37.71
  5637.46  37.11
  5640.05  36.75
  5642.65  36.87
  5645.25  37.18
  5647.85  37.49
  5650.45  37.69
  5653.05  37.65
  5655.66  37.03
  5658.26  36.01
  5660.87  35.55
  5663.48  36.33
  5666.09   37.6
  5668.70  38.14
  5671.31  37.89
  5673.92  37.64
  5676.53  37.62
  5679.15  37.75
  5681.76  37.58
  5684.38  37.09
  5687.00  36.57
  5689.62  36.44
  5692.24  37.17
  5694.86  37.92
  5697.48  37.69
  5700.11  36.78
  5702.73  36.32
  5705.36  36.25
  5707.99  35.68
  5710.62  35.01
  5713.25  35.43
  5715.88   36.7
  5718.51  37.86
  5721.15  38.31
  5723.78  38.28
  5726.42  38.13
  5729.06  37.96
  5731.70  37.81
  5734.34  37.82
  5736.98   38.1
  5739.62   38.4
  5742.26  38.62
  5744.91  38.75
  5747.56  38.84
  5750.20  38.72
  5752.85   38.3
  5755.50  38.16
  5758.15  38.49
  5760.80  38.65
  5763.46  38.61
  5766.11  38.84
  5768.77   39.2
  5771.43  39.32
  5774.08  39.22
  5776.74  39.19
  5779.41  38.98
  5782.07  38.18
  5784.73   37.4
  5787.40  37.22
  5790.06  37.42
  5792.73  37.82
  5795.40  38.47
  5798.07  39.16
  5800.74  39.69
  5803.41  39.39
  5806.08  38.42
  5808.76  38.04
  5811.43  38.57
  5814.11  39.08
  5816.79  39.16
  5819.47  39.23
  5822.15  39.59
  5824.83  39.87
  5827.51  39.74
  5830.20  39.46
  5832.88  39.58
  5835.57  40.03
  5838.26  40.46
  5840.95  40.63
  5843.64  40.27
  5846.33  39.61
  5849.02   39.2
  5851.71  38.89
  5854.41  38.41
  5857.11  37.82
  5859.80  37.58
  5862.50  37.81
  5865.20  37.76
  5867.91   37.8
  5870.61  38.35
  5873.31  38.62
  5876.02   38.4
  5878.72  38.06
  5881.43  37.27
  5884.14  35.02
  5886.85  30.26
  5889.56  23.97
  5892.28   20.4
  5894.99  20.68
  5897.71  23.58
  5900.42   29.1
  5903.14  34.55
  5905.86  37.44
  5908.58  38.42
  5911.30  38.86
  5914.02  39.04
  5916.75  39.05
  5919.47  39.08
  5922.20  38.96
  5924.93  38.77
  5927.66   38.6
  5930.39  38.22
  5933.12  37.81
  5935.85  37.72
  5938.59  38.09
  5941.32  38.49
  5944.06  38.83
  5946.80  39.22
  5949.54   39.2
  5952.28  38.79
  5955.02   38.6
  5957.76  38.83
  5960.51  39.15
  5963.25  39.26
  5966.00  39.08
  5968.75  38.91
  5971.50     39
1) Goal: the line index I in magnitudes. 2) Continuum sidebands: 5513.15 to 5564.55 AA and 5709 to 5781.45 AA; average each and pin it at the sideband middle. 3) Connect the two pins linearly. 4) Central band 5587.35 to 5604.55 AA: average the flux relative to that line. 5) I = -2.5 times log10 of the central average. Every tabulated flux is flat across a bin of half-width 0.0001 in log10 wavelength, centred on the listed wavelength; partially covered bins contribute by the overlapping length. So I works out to 0.11 mag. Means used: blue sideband 35.5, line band 32.9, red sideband 38.2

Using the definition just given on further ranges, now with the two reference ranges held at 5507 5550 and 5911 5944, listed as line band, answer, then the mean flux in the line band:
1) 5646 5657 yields -0.042 mag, 37.5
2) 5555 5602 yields 0.037 mag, 34.2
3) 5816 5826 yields -0.053 mag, 39.5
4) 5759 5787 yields -0.044 mag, 38.7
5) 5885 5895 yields 0.469 mag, 24.8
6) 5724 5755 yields -0.042 mag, 38.3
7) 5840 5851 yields -0.058 mag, 39.9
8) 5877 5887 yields 0.066 mag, 35.9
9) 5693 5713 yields 0.001 mag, 36.5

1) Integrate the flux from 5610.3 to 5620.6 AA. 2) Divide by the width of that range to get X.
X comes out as 35.2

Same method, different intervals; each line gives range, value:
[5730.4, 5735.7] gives 37.8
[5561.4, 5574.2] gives 34.3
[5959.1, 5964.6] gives 39.2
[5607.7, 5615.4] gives 36.4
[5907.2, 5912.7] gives 38.7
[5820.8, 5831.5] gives 39.7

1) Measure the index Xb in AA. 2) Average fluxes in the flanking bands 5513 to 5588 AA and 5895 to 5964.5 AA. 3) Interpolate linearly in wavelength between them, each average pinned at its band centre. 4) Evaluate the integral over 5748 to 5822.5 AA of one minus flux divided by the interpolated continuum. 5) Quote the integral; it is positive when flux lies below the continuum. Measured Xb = -4.6 AA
